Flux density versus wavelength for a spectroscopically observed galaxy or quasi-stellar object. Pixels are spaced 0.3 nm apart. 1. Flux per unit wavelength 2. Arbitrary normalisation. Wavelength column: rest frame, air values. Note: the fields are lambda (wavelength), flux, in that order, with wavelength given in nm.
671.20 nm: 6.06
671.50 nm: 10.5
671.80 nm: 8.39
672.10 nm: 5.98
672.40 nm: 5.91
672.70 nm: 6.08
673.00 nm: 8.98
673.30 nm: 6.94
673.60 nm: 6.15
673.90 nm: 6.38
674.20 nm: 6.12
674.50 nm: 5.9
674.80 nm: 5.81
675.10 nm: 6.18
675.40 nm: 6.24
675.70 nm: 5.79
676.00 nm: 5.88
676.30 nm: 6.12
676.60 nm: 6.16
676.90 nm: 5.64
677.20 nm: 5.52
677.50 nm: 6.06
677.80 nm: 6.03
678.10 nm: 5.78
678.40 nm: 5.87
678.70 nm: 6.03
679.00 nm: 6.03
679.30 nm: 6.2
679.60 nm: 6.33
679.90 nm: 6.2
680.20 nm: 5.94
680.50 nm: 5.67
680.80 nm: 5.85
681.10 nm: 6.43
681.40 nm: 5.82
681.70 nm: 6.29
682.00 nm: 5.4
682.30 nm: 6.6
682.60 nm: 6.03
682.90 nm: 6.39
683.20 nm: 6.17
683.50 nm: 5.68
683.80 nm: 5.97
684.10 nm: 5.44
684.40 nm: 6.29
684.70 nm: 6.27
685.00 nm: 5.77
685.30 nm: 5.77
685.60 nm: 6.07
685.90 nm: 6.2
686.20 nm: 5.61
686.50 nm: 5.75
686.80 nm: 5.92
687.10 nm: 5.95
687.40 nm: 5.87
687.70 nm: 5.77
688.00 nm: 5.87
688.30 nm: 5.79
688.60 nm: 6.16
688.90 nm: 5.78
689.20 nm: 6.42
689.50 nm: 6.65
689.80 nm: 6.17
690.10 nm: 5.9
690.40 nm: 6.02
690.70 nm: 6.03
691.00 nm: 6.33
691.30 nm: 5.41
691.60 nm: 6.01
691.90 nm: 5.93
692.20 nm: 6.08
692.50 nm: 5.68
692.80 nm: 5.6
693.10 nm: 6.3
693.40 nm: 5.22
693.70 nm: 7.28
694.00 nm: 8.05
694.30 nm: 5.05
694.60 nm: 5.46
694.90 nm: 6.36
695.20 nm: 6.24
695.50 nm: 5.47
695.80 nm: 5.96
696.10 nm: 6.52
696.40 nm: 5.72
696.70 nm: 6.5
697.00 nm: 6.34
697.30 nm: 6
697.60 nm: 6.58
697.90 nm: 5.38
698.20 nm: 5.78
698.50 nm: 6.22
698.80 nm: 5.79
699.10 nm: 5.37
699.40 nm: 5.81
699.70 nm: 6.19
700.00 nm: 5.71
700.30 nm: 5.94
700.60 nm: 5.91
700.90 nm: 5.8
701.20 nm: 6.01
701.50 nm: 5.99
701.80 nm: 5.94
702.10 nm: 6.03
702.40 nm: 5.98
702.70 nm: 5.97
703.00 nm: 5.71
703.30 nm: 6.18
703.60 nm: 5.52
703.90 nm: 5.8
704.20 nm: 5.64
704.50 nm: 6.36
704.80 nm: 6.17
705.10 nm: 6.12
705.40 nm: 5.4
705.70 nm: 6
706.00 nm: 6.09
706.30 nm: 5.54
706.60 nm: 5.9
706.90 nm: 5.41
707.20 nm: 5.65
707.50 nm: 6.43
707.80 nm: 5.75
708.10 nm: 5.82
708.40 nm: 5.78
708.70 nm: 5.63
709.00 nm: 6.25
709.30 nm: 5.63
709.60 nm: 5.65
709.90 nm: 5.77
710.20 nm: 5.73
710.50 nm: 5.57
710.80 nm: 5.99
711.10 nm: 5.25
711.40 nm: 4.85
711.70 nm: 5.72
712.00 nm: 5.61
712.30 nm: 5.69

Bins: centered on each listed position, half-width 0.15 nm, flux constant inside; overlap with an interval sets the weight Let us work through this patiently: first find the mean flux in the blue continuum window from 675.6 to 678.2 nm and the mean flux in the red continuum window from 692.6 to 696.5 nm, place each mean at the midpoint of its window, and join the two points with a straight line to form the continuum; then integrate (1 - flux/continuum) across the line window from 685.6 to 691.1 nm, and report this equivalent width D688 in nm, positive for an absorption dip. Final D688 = 0.01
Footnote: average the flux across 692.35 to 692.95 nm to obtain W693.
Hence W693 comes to 5.64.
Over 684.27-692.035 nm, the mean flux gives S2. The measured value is 5.99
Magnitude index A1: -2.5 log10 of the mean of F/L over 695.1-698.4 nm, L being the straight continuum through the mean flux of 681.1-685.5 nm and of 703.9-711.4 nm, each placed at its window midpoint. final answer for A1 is -0.03 mag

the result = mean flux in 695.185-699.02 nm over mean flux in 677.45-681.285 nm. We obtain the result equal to 1.0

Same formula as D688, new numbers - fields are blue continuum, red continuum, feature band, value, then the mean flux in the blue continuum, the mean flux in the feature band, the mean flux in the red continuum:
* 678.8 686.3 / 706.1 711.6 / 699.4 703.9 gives -0.095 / 6.02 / 5.91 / 5.7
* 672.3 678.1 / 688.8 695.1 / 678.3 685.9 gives 0.156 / 6.2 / 6.02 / 6.09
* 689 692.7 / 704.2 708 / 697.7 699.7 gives 0.061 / 6.04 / 5.78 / 5.89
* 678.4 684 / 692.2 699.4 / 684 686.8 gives 0.058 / 6.05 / 5.92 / 6.03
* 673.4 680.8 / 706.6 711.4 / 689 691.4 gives -0.094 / 6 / 6.12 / 5.73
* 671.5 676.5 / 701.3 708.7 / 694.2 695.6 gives 0.080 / 6.55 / 5.75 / 5.88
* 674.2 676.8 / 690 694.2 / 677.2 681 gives 0.030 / 6.01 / 5.99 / 6.12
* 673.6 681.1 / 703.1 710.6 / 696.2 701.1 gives -0.056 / 6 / 5.95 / 5.83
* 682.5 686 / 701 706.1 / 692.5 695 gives -0.069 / 6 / 6.13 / 5.93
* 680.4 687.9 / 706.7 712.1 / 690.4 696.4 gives -0.183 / 5.96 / 6.04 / 5.7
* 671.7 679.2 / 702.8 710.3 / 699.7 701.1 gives 0.007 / 6.22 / 5.88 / 5.84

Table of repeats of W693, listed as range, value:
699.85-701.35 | 5.87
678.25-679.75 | 6.09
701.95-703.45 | 5.97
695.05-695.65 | 5.86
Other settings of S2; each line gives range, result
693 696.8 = 6.16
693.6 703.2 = 6.03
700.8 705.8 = 5.92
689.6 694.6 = 6.05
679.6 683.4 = 6.07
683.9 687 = 5.91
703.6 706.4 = 5.89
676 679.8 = 5.98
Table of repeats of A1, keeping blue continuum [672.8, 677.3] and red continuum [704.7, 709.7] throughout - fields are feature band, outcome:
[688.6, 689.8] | -0.03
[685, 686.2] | 0.03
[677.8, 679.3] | 0.04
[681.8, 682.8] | 0.02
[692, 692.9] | 0.04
